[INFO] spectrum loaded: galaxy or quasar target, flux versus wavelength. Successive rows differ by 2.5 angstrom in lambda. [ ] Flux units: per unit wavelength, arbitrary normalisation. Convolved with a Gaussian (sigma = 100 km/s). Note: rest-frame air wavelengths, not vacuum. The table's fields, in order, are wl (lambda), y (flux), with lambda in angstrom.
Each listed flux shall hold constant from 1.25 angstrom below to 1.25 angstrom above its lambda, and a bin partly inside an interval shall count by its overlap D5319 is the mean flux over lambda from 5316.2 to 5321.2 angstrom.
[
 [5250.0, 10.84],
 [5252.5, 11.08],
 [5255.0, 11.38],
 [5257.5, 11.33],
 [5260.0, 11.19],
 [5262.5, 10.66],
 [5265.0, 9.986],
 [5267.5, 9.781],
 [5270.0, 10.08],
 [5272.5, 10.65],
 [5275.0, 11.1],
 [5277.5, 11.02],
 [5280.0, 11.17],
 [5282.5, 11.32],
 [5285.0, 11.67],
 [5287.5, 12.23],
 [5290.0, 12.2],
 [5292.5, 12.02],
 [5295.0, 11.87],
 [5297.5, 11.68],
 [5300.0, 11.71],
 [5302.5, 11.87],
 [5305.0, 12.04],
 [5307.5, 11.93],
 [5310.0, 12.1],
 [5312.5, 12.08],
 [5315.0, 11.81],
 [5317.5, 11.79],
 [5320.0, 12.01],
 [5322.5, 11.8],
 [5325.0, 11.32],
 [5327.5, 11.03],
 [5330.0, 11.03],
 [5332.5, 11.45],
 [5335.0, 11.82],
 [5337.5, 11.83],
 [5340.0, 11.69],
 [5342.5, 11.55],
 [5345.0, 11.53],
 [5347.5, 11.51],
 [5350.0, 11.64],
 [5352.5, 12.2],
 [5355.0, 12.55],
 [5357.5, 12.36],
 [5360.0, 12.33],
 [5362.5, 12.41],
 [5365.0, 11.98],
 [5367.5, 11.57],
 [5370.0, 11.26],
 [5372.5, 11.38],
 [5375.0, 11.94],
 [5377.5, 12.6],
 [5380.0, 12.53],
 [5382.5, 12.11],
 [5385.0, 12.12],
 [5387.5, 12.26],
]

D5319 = 11.9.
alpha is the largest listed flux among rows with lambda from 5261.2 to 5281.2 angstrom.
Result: 11.17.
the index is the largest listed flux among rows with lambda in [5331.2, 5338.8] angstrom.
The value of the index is 11.83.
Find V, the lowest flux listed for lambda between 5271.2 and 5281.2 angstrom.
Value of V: 10.65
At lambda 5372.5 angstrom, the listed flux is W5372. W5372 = 11.38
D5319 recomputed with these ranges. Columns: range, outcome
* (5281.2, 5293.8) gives 11.9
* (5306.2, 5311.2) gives 12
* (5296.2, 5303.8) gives 11.8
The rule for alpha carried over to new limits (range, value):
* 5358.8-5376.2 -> 12.41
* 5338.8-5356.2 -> 12.55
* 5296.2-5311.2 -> 12.1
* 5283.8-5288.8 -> 12.23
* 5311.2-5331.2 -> 12.08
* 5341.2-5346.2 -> 11.55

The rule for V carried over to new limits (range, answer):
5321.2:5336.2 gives 11.03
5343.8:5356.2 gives 11.51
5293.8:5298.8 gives 11.68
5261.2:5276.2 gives 9.781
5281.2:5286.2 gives 11.32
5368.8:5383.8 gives 11.26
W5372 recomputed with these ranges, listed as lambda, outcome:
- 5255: 11.38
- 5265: 9.986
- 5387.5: 12.26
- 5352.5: 12.2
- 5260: 11.19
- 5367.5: 11.57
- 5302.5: 11.87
